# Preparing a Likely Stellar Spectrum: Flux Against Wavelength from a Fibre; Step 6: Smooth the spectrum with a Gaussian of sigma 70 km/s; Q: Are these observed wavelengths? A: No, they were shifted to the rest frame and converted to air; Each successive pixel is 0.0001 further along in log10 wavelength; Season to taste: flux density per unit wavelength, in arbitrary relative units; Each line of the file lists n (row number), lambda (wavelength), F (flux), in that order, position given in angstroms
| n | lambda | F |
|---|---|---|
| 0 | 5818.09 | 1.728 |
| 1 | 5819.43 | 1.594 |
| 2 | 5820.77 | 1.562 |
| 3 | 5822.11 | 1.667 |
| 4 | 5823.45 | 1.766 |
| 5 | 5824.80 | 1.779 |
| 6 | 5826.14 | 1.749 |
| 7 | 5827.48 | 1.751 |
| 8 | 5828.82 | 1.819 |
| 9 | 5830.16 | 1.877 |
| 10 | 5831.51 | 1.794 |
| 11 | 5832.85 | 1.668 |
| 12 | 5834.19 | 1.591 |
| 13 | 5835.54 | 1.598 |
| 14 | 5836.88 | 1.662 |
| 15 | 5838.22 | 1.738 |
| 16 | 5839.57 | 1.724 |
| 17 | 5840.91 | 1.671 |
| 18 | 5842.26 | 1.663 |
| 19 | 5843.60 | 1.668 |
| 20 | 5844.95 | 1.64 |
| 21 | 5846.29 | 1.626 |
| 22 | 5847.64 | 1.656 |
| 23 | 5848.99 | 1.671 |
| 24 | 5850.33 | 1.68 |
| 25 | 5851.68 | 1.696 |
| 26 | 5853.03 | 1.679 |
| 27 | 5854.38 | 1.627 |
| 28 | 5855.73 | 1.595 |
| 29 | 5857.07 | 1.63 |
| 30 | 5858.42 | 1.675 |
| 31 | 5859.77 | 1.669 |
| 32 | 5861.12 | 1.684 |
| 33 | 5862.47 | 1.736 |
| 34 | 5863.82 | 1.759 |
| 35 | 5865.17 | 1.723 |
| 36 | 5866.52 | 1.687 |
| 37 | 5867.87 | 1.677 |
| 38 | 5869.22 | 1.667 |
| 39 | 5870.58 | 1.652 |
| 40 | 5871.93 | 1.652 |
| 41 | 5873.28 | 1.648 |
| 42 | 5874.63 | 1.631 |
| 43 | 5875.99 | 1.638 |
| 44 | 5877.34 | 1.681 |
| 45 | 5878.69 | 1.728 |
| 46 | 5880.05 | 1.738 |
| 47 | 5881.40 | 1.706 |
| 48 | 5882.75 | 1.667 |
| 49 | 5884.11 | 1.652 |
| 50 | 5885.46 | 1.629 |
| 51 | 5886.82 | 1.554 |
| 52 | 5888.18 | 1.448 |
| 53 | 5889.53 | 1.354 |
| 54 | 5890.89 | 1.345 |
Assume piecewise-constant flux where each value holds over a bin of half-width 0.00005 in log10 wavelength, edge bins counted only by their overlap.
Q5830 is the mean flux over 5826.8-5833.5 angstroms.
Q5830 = 1.78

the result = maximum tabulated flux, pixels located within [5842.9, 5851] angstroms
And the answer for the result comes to 1.68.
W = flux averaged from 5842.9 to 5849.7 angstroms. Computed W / 1.65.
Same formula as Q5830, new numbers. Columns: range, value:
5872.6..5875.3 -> 1.64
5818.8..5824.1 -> 1.65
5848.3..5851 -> 1.68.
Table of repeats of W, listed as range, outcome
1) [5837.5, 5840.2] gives 1.73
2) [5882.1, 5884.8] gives 1.66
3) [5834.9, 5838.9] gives 1.67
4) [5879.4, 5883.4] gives 1.71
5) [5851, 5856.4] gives 1.65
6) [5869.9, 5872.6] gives 1.65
